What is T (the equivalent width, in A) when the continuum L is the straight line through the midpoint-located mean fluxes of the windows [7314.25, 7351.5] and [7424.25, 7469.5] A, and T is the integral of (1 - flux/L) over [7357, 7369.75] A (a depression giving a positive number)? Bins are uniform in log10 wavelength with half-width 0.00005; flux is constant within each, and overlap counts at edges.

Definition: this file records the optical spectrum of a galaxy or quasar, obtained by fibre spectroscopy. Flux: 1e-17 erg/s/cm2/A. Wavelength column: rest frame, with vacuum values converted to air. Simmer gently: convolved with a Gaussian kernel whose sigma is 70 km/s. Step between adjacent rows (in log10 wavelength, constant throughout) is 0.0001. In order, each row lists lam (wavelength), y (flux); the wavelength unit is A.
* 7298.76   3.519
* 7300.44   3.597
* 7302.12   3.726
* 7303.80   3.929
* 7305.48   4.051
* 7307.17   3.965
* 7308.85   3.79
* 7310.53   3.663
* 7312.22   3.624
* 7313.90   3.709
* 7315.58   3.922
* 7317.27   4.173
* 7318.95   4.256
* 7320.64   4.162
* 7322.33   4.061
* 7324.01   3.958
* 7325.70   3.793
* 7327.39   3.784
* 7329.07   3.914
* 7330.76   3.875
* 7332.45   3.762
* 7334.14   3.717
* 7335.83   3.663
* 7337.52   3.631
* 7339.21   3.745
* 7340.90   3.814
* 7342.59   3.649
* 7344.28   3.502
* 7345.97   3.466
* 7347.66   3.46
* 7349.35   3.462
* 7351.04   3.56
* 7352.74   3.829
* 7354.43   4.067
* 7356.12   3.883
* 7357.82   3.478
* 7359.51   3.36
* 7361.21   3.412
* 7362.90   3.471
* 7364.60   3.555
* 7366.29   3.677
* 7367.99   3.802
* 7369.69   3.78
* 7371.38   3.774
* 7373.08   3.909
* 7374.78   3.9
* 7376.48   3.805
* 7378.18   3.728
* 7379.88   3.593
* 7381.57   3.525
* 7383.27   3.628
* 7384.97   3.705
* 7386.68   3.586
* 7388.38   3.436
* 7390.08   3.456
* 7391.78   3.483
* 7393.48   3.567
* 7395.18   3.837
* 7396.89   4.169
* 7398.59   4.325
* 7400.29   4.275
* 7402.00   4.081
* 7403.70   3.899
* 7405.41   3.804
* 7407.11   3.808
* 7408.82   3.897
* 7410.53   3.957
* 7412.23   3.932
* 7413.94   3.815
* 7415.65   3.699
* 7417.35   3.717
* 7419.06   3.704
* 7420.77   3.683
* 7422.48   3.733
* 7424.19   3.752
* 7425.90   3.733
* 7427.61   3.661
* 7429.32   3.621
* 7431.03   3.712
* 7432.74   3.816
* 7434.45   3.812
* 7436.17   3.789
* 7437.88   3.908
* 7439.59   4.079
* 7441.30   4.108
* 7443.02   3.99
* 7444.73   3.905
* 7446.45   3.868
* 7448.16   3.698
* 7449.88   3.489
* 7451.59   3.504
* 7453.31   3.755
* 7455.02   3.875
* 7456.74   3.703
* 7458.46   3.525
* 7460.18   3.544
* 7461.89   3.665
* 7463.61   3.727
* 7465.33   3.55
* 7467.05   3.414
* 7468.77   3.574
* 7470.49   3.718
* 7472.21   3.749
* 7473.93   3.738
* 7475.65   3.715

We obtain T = 0.7 A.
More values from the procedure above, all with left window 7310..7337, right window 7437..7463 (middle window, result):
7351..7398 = 1.86 A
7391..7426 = -0.42 A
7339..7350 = 0.80 A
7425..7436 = 0.18 A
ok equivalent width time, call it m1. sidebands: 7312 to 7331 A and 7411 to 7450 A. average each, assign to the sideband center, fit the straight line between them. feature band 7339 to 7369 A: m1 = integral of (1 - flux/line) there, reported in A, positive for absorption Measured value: 2.2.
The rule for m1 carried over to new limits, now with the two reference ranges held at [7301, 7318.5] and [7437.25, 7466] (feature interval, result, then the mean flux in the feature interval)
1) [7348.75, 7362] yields 0.67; 3.63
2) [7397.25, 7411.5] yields -0.82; 4.01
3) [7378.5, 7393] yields 0.95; 3.56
